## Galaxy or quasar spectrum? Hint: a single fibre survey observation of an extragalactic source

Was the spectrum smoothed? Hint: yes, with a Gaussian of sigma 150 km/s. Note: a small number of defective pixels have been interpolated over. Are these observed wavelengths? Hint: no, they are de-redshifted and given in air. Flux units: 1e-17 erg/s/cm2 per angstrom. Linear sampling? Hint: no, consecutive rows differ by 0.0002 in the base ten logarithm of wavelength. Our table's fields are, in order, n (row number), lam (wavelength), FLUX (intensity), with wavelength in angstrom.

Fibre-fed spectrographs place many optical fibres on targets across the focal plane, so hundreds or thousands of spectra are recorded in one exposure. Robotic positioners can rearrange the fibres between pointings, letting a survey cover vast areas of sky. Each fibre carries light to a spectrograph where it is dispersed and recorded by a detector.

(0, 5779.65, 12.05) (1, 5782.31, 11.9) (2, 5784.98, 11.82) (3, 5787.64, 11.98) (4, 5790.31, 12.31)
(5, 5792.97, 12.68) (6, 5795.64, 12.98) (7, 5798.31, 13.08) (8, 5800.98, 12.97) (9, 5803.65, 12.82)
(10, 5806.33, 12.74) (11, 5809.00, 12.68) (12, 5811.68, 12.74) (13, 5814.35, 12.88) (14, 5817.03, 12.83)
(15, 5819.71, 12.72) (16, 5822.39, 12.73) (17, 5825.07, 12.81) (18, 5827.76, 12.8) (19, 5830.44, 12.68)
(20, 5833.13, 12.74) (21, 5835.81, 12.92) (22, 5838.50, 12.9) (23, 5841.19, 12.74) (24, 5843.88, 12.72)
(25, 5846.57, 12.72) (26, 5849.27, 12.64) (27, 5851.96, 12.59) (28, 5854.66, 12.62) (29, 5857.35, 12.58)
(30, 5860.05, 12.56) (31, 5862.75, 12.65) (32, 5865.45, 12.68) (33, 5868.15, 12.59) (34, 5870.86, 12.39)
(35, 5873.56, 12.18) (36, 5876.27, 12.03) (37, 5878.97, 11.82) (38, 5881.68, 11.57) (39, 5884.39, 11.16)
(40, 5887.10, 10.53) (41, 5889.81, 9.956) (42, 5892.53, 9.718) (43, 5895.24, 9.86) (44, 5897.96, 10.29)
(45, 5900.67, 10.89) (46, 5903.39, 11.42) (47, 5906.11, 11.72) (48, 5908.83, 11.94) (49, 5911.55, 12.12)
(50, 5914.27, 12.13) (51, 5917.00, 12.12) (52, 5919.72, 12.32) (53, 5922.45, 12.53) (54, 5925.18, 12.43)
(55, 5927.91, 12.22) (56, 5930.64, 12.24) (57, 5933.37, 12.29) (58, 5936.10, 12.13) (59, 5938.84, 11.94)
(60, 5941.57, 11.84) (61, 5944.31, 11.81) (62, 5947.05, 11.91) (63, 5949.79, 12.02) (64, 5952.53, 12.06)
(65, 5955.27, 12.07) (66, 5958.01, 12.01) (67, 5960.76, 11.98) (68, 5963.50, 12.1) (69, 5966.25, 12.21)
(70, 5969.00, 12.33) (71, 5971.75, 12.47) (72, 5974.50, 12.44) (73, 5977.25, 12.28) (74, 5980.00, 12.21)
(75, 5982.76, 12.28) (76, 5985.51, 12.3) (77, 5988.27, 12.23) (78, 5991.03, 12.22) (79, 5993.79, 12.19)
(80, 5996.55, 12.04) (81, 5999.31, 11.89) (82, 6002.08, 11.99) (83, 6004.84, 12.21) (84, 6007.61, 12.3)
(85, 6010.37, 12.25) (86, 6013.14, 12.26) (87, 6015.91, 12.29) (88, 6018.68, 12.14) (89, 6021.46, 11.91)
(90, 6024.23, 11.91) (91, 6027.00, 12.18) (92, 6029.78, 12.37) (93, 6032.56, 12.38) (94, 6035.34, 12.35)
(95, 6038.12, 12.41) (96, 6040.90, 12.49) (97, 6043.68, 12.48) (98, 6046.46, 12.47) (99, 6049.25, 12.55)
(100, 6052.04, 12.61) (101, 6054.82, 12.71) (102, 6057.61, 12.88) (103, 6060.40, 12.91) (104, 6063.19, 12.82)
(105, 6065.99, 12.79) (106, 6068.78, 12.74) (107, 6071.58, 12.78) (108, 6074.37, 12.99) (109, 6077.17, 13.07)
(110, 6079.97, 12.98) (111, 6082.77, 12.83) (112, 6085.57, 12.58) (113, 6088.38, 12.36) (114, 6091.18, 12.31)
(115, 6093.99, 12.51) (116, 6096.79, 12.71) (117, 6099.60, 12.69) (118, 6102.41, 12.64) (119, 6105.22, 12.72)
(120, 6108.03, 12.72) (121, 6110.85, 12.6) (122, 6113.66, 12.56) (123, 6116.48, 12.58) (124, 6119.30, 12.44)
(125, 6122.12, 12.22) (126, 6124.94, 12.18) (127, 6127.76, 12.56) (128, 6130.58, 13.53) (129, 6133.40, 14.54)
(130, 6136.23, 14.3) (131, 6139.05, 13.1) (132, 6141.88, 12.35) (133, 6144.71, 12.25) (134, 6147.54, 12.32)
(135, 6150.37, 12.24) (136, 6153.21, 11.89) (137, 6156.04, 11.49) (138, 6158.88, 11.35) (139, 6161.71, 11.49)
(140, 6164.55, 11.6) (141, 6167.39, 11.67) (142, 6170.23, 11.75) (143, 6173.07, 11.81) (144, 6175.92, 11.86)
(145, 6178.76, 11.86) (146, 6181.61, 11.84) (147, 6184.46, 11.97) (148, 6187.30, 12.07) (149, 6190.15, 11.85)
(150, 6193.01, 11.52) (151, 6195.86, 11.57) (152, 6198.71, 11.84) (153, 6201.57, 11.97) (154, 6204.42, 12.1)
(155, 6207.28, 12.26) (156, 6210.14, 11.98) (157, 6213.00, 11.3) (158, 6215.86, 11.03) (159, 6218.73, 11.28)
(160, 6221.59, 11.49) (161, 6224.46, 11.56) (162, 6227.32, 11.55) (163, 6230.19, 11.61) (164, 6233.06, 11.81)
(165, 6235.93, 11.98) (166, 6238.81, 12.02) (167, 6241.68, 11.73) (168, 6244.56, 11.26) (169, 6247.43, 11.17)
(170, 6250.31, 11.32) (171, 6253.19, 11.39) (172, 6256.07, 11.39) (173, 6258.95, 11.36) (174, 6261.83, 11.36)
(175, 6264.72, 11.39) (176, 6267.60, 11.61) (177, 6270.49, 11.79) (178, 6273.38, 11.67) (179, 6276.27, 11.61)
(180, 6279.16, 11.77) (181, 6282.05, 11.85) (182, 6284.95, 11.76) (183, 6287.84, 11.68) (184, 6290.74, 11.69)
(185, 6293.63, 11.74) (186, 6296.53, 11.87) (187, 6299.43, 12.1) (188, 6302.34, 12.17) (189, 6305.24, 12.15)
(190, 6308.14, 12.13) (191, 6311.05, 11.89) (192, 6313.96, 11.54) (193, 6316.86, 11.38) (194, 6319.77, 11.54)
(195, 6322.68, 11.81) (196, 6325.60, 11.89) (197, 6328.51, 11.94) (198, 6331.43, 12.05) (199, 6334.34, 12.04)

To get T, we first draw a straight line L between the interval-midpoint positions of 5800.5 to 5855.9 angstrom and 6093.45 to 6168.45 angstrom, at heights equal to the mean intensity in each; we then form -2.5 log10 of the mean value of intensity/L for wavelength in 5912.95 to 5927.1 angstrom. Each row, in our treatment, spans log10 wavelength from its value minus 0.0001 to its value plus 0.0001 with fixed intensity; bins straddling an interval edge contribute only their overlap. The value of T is 0.033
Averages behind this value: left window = 12.8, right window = 12.5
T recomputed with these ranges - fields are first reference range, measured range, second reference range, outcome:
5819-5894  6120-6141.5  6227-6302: -0.11 mag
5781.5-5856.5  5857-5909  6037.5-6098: 0.11 mag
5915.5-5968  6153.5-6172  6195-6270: 0.01 mag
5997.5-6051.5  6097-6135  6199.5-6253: -0.07 mag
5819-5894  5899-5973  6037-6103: 0.03 mag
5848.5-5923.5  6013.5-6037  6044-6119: 0.02 mag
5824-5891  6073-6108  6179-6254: -0.07 mag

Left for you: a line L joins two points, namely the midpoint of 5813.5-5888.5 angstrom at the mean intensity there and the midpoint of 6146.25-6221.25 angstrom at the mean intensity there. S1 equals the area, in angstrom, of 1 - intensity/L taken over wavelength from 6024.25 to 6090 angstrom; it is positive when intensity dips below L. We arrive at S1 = -3.3 angstrom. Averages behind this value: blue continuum 12.5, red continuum 11.8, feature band 12.6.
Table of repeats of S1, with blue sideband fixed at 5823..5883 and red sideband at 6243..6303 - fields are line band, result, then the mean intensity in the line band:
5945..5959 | 0.4 angstrom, 12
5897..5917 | 1.4 angstrom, 11.6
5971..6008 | 0.1 angstrom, 12.2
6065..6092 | -1.6 angstrom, 12.8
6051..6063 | -0.7 angstrom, 12.8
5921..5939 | 0.1 angstrom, 12.3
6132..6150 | -1.8 angstrom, 13.1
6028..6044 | -0.4 angstrom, 12.4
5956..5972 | 0.2 angstrom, 12.2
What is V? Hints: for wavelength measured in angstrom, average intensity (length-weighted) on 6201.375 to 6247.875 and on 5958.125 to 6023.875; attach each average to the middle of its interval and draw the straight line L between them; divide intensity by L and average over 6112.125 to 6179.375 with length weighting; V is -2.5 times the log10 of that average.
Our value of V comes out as -0.04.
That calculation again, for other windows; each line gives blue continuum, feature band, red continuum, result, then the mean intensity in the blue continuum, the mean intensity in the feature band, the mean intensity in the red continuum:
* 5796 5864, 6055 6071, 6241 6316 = -0.05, 12.8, 12.8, 11.7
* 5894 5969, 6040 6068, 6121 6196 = -0.05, 11.9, 12.7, 12.2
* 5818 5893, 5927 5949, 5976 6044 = 0.02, 12.3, 12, 12.2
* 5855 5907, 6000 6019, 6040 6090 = 0.01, 11.5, 12.2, 12.7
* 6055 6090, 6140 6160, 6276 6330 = 0.04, 12.8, 12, 11.8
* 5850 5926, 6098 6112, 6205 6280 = -0.09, 11.8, 12.7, 11.6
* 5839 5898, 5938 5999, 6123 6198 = -0.01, 11.9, 12.1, 12.2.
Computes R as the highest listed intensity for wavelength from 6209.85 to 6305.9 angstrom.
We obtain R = 12.17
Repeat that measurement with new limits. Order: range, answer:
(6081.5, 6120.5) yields 12.83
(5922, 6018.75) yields 12.53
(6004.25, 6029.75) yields 12.3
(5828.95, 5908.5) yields 12.92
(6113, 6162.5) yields 14.54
